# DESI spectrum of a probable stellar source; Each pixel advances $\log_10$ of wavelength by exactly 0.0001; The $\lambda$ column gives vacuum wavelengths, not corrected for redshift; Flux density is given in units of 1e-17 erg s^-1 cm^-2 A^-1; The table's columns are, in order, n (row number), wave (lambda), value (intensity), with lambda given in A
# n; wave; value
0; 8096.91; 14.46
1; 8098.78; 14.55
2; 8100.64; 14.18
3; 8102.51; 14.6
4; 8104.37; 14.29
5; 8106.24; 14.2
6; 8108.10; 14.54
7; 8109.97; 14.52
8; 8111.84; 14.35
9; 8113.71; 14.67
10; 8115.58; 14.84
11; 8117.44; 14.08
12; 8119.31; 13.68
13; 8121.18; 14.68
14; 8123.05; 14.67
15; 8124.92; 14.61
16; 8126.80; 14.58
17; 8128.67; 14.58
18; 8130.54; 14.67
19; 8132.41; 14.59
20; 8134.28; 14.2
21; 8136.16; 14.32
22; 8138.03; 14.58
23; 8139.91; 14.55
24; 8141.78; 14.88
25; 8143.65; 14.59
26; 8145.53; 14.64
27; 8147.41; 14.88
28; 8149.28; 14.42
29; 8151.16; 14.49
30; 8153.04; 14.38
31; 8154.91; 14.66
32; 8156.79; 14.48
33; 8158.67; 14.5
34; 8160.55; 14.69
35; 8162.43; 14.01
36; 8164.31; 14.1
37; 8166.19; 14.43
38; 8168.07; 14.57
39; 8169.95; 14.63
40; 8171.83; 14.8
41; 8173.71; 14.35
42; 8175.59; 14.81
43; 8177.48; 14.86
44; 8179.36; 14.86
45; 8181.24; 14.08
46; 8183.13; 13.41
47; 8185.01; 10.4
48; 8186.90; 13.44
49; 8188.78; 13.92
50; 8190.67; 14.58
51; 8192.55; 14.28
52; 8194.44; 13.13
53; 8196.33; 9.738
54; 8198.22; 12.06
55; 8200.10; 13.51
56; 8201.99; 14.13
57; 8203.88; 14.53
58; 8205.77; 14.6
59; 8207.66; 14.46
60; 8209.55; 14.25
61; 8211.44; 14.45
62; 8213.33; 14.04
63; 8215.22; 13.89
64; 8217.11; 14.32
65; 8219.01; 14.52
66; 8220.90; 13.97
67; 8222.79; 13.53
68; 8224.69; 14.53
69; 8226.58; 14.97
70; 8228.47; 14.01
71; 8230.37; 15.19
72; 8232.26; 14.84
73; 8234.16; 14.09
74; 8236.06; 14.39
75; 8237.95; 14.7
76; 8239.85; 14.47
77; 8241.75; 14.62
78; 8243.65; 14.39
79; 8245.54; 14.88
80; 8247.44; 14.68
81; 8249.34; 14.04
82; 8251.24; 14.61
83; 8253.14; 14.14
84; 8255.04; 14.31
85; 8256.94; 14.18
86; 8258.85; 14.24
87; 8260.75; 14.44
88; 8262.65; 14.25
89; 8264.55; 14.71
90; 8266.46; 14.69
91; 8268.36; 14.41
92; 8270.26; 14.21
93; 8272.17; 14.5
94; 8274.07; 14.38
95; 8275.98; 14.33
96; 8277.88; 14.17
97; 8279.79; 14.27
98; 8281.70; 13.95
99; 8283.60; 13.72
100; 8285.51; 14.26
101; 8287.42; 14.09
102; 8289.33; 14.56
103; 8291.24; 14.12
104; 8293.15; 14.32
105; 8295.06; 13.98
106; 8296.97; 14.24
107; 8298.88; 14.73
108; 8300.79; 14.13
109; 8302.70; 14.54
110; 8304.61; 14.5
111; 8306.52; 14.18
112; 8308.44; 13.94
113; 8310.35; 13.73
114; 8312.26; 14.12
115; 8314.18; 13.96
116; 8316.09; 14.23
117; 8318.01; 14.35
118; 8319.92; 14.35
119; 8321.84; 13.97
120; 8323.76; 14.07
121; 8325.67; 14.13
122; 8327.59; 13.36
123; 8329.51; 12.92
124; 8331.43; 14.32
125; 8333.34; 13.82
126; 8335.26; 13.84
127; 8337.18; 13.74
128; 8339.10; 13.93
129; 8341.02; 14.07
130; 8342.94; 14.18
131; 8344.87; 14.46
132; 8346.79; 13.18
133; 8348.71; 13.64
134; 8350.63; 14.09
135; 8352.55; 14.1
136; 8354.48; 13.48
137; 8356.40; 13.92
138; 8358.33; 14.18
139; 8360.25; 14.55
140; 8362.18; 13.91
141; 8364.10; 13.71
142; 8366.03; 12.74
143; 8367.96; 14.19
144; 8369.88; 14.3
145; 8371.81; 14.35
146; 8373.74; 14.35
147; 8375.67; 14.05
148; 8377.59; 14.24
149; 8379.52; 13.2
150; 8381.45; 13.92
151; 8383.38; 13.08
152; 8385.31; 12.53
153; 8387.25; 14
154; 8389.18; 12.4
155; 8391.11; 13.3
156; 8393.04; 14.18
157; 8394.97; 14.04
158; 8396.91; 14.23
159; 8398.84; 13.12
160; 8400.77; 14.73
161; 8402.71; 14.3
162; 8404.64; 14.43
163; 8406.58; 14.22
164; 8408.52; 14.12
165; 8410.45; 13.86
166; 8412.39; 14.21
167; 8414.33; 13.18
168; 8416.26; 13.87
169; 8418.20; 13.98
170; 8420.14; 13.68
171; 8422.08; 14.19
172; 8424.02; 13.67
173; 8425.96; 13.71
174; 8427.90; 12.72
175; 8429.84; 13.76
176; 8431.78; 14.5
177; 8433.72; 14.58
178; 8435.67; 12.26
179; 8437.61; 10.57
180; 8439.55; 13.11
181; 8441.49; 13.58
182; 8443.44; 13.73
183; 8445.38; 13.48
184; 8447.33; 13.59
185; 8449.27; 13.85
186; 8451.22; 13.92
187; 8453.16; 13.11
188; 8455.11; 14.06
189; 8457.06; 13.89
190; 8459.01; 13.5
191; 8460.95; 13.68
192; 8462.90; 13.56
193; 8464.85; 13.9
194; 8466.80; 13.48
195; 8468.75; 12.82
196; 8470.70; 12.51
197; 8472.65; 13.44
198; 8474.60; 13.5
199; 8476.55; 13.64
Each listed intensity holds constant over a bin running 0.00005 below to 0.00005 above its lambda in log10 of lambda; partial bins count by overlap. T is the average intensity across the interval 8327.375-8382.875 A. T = 13.9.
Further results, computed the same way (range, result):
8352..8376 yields 14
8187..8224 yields 13.8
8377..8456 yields 13.6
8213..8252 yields 14.4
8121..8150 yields 14.6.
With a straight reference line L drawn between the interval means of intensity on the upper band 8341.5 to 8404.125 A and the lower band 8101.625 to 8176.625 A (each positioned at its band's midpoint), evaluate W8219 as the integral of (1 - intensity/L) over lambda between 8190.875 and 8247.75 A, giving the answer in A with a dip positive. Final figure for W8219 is 0.7 A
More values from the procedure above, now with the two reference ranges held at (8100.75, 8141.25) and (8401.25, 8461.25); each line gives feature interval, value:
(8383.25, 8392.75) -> 0.44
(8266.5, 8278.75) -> -0.25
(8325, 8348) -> 0.14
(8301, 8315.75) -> -0.17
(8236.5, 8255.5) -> -0.46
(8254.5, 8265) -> -0.17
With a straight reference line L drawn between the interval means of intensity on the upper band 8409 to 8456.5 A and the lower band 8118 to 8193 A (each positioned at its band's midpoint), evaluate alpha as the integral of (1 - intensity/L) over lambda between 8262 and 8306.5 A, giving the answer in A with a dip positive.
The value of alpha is -1.0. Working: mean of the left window 14.3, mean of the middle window 14.3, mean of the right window 13.6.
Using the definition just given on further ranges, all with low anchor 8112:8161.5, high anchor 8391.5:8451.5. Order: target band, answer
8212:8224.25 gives 0.19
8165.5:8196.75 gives 1.22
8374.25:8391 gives 0.46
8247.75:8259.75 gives -0.07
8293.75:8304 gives -0.19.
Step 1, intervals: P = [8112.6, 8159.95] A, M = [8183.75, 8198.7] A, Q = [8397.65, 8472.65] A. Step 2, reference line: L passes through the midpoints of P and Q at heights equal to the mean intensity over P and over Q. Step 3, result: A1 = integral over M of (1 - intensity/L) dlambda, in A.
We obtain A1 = 1.7 A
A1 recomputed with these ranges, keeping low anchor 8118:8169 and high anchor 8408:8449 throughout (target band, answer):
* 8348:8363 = -0.22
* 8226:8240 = -0.38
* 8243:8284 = -0.75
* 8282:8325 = -0.69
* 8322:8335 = 0.08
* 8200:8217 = 0.03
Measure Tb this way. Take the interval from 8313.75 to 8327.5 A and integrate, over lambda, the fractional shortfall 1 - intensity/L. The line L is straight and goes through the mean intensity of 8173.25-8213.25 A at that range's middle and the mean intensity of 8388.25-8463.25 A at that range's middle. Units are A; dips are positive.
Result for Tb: -0.4 A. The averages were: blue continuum 13.7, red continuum 13.7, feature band 14.1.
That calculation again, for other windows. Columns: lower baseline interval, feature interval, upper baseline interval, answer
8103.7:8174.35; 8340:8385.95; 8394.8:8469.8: 0.0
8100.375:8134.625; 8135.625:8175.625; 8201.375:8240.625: -0.3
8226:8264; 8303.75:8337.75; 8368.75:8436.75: 0.4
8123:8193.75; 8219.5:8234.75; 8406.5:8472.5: -0.3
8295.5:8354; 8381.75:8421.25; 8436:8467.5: -0.4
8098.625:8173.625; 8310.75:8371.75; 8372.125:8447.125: -0.3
